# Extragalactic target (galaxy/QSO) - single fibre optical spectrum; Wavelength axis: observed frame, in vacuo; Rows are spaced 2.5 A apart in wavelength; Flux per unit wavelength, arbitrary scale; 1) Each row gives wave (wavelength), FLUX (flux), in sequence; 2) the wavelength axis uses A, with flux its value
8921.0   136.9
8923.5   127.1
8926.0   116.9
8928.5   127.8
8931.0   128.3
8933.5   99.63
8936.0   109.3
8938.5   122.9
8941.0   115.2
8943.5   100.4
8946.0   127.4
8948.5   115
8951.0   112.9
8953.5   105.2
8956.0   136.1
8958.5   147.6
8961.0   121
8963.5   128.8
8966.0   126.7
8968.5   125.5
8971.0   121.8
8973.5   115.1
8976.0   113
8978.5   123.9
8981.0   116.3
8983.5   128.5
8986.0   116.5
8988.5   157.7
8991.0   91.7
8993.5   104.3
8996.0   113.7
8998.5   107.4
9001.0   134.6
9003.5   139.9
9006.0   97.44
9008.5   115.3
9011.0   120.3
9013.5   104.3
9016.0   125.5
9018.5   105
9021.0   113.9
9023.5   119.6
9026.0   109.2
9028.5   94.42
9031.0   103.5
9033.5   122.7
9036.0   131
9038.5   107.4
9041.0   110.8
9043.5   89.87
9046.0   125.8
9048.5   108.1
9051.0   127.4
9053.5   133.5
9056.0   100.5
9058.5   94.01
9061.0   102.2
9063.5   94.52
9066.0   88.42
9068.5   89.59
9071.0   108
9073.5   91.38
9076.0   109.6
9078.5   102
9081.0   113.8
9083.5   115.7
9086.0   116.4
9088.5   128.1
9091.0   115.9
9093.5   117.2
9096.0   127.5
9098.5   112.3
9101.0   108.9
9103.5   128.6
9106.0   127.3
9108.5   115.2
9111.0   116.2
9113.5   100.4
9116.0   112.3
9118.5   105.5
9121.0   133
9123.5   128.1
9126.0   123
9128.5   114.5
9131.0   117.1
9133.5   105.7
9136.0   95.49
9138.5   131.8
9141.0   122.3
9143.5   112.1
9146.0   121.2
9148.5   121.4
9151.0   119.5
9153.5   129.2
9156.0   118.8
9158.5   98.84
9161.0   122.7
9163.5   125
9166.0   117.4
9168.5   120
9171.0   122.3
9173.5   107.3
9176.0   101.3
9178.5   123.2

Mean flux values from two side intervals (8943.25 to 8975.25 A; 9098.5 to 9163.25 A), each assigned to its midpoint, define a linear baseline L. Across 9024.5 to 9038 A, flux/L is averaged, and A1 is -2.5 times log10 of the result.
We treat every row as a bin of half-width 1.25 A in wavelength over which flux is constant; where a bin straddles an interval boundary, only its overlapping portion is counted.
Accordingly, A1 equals 0.08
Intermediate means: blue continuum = 122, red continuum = 117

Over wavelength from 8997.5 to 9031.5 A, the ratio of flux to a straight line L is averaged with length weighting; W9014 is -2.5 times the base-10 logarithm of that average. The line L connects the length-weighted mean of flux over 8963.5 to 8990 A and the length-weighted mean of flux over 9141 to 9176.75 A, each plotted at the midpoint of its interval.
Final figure 0.08 mag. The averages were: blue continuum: 124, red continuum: 117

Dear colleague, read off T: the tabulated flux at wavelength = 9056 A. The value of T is 100.5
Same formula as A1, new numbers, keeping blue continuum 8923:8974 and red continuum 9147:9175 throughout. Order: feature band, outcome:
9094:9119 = 0.03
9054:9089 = 0.15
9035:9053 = 0.04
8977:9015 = 0.02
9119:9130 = -0.04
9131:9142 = 0.04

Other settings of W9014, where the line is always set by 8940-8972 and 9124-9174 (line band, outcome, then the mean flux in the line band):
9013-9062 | 0.08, 112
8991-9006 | 0.05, 116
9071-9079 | 0.17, 102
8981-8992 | -0.02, 123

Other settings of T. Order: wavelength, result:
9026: 109.2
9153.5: 129.2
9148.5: 121.4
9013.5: 104.3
